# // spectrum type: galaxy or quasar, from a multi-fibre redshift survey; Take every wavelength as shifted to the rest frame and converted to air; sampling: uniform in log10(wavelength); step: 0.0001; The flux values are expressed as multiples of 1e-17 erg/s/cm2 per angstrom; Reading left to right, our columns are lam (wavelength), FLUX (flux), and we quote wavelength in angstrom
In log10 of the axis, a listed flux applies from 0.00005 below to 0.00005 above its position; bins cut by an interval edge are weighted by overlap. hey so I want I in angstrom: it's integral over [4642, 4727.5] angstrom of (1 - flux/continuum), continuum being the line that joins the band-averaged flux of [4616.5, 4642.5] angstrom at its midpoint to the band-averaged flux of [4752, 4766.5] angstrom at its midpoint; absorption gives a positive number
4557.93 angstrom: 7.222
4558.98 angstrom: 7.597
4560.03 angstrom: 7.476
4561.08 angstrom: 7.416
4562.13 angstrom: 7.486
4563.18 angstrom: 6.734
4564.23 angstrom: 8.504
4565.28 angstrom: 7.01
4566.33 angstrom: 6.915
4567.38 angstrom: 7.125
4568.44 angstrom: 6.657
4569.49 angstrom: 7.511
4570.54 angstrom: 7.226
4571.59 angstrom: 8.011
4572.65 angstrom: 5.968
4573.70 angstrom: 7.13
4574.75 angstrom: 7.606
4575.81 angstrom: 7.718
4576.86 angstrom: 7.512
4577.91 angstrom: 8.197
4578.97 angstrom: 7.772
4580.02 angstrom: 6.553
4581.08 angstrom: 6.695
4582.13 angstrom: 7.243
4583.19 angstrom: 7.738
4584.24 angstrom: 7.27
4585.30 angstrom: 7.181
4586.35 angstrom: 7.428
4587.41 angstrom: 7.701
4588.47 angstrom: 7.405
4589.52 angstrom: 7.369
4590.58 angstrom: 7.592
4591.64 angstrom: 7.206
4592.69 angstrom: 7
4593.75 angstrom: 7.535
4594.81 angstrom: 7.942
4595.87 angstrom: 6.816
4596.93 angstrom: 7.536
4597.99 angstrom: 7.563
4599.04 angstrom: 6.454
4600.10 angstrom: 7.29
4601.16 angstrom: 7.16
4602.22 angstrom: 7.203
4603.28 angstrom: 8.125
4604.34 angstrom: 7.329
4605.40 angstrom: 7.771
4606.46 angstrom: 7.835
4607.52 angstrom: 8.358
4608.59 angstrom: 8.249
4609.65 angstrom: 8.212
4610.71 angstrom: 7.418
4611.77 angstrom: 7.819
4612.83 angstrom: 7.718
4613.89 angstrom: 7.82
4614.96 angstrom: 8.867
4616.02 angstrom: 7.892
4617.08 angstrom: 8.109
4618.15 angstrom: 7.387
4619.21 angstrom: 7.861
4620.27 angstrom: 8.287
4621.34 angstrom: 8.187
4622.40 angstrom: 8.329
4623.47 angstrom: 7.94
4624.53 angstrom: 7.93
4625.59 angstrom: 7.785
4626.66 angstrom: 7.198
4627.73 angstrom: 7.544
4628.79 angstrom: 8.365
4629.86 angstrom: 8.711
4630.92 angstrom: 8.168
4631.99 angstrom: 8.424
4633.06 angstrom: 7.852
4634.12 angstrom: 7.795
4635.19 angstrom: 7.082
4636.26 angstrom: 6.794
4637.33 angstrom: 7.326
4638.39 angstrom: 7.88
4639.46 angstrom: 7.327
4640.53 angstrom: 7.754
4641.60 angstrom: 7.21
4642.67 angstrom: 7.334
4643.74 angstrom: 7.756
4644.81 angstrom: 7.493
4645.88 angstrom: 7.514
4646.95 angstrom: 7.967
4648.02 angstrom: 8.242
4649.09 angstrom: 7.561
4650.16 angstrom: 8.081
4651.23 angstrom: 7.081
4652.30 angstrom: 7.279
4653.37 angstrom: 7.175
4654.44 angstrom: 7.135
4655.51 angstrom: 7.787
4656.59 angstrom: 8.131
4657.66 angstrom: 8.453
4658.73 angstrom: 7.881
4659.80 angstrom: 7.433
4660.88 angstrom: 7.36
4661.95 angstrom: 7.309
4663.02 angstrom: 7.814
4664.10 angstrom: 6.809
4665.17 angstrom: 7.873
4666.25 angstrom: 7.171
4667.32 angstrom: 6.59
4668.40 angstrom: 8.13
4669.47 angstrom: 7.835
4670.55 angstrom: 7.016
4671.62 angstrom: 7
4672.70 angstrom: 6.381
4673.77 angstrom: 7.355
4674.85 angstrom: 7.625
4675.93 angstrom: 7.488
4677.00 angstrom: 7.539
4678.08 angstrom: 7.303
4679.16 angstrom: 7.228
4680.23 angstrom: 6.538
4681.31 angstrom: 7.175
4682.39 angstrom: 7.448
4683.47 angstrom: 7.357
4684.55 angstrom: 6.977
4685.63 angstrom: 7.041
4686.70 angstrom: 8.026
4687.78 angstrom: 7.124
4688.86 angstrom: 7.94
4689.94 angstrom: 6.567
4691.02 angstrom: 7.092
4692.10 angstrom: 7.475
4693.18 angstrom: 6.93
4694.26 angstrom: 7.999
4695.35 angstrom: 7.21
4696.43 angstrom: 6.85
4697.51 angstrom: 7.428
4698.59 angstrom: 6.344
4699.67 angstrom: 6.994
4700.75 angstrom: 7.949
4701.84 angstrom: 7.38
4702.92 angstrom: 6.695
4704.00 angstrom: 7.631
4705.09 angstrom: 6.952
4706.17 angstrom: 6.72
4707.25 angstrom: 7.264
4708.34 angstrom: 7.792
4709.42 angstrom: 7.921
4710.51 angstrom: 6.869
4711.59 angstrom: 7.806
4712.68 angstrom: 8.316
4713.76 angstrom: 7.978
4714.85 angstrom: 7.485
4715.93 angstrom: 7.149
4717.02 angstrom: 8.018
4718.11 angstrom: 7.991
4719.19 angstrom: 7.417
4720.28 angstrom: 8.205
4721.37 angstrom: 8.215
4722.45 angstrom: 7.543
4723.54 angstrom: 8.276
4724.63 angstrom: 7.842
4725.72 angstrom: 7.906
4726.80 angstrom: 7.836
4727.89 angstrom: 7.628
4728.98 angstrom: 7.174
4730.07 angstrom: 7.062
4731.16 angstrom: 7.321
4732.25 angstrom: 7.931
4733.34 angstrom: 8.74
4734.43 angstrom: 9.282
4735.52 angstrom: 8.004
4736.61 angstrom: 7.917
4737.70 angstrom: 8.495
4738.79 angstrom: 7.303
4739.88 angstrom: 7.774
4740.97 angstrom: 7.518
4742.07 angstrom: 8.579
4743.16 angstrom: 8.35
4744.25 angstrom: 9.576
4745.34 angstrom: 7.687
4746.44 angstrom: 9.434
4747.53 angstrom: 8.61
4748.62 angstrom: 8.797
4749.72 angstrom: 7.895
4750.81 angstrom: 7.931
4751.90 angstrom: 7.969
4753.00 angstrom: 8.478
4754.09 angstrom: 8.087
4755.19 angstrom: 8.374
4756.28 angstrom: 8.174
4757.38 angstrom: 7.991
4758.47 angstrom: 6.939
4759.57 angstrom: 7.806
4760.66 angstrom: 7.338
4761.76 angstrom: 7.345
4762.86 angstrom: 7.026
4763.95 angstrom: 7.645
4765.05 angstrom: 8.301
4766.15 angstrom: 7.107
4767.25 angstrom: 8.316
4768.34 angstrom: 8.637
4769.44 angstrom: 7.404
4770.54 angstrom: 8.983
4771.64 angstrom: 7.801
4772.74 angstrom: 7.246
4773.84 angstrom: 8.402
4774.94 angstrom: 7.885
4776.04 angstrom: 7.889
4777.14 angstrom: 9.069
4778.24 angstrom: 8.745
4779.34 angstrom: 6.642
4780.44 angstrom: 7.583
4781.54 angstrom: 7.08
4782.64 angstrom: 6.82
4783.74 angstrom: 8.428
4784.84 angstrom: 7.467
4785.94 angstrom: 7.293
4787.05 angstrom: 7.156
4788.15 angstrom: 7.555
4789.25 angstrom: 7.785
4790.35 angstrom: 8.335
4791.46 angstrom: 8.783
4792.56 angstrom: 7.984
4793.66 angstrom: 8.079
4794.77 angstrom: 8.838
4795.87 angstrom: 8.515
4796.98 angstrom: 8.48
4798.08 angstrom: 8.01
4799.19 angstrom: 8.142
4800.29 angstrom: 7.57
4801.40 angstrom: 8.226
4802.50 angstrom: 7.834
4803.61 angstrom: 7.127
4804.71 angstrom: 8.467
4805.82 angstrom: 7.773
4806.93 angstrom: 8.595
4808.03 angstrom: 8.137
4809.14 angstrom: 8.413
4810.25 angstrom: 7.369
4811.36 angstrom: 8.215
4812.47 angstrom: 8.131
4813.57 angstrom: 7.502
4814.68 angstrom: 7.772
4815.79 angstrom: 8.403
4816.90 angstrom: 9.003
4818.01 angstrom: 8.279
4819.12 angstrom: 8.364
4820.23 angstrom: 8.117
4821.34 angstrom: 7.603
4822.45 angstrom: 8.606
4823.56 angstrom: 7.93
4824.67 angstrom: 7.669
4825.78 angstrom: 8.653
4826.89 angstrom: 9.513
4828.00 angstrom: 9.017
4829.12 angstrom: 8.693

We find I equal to 3.4 angstrom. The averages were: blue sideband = 7.79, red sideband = 7.75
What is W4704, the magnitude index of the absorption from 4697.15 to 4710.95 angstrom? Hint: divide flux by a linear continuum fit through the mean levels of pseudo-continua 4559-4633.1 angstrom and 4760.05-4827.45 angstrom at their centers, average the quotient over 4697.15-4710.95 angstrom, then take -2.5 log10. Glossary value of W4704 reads 0.08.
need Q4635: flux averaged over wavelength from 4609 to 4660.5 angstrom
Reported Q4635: 7.78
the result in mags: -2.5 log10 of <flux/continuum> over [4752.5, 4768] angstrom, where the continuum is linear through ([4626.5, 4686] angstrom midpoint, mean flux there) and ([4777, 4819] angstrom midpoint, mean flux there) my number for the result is 0.01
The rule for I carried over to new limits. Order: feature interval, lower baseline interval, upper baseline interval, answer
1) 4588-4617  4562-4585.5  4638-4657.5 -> -0.8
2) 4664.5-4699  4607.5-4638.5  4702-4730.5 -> 2.1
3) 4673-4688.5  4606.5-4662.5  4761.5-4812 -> 1.0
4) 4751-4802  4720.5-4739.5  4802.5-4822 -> 0.6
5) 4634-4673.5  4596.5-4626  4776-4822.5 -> 1.9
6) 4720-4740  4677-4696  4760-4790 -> -1.1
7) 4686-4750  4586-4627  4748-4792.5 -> 0.6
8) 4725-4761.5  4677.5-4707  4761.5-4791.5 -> -2.4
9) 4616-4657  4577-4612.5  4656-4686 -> -1.7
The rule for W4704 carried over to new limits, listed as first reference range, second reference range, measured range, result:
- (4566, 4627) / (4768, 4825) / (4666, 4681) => 0.07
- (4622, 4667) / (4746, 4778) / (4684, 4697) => 0.08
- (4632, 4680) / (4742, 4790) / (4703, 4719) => 0.03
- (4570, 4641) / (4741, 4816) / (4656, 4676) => 0.04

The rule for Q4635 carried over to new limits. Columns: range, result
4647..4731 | 7.45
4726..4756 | 8.14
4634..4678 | 7.48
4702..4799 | 7.89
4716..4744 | 7.94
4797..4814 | 7.99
